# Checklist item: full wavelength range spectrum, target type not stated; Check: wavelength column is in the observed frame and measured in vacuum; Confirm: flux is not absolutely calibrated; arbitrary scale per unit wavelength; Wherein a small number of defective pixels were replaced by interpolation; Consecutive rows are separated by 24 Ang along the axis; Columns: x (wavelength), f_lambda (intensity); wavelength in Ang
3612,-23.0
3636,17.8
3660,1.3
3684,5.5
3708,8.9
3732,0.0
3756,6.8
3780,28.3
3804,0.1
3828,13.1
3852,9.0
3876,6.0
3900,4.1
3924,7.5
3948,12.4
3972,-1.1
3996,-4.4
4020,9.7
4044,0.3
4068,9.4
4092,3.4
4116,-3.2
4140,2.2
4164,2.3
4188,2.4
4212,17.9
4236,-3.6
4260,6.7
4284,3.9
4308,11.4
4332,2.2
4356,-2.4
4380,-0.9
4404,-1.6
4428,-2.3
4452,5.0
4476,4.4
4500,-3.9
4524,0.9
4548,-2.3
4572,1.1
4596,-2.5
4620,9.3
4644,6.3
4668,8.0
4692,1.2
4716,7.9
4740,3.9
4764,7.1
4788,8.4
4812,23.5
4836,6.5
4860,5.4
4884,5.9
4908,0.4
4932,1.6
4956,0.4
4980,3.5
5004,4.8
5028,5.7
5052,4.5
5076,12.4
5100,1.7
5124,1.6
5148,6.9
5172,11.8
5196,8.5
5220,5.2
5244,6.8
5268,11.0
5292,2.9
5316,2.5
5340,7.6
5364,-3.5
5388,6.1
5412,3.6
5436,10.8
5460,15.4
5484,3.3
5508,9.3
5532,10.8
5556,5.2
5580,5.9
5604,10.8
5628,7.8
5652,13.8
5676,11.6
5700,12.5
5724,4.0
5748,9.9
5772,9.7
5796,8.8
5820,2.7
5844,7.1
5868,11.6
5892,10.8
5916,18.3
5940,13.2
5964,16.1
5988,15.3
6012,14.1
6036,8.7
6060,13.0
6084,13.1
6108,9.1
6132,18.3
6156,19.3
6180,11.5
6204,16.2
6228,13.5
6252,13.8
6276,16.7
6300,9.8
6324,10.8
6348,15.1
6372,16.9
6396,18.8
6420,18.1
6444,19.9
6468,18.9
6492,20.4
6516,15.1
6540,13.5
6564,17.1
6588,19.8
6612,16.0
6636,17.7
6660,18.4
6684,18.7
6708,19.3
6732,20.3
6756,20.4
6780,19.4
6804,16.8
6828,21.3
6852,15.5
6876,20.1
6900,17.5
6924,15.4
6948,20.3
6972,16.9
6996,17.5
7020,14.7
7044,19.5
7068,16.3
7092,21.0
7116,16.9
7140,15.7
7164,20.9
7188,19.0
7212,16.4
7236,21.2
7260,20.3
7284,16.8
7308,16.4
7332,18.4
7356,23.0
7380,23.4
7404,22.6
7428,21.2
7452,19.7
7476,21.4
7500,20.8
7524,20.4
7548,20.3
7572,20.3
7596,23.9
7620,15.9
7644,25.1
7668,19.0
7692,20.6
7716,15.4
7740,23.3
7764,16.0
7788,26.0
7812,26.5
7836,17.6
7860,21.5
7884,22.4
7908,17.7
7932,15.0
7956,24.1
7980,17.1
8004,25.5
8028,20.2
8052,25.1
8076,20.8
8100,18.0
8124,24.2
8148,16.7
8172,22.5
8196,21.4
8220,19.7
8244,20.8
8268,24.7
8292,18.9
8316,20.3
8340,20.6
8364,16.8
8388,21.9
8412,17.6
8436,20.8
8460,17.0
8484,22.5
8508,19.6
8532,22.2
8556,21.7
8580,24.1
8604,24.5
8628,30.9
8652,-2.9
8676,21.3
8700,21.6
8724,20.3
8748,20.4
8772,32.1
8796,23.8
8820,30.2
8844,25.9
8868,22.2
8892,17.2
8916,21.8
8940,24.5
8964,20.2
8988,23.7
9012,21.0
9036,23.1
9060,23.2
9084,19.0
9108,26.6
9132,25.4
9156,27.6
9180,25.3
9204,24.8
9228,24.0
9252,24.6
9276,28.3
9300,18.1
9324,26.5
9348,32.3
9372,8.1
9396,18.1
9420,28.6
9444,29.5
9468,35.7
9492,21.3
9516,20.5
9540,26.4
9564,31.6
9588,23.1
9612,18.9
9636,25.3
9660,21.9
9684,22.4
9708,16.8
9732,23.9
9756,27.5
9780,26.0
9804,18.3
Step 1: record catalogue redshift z 0.591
